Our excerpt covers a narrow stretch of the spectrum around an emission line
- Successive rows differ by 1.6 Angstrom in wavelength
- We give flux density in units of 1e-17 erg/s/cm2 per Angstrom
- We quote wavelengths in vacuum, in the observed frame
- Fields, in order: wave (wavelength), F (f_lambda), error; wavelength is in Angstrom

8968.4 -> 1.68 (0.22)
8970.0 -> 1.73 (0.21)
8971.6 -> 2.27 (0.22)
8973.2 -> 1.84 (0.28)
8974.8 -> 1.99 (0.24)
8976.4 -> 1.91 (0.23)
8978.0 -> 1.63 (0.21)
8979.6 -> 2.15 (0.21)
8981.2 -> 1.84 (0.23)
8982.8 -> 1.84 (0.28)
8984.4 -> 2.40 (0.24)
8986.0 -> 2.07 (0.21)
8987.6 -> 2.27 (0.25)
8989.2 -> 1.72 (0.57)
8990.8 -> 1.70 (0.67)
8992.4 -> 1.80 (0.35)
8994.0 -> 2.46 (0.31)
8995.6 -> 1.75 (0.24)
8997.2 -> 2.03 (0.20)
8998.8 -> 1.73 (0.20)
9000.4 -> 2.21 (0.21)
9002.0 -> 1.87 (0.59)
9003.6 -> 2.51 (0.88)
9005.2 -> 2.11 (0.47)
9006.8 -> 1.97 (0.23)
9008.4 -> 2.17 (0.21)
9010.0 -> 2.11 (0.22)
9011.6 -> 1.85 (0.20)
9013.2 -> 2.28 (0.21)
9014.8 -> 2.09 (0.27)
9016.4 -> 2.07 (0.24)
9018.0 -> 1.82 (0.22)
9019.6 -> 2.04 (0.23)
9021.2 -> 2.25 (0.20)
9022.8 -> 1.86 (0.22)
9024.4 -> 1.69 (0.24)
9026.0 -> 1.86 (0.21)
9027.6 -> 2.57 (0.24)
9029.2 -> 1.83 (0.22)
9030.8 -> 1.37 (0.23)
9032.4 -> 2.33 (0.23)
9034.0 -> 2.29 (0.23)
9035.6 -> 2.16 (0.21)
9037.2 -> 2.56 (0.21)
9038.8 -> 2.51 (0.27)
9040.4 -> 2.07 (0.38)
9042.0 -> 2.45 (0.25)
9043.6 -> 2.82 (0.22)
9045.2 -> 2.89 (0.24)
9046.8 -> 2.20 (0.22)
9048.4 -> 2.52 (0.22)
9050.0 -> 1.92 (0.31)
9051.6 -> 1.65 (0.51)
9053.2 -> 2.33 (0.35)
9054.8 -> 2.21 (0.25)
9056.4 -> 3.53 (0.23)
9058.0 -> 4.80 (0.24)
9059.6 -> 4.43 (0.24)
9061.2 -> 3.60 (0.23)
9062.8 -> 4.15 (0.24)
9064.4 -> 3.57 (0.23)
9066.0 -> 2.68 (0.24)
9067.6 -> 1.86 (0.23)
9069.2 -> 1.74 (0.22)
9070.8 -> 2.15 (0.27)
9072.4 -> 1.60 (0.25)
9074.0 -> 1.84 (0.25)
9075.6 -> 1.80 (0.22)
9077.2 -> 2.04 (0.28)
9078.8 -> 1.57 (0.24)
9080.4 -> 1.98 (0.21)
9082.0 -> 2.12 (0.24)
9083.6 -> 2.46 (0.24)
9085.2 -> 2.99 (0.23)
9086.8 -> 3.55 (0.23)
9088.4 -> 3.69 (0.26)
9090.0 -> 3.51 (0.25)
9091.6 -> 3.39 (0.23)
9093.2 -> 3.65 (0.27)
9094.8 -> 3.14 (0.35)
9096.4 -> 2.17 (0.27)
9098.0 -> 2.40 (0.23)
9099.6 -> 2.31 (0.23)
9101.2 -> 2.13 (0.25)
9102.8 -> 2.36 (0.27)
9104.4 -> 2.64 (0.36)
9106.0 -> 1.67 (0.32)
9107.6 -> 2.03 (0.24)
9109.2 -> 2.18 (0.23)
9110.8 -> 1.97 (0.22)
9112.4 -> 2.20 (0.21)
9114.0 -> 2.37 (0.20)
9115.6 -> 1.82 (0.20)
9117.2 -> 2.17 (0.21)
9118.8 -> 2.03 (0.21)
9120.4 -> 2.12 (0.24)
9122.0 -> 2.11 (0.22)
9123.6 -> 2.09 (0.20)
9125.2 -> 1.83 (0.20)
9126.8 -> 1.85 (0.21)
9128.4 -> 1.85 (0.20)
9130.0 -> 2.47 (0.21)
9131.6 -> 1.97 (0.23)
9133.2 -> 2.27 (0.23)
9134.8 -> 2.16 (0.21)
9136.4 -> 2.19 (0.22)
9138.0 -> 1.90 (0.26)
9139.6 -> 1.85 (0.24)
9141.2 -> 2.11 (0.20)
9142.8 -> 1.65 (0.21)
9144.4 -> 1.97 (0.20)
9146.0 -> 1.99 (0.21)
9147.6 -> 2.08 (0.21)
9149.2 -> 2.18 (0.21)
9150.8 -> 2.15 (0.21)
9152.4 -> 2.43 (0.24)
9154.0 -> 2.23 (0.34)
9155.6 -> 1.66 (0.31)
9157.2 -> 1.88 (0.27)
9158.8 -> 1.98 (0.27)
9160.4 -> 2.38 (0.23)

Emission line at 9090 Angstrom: [N II] 6583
